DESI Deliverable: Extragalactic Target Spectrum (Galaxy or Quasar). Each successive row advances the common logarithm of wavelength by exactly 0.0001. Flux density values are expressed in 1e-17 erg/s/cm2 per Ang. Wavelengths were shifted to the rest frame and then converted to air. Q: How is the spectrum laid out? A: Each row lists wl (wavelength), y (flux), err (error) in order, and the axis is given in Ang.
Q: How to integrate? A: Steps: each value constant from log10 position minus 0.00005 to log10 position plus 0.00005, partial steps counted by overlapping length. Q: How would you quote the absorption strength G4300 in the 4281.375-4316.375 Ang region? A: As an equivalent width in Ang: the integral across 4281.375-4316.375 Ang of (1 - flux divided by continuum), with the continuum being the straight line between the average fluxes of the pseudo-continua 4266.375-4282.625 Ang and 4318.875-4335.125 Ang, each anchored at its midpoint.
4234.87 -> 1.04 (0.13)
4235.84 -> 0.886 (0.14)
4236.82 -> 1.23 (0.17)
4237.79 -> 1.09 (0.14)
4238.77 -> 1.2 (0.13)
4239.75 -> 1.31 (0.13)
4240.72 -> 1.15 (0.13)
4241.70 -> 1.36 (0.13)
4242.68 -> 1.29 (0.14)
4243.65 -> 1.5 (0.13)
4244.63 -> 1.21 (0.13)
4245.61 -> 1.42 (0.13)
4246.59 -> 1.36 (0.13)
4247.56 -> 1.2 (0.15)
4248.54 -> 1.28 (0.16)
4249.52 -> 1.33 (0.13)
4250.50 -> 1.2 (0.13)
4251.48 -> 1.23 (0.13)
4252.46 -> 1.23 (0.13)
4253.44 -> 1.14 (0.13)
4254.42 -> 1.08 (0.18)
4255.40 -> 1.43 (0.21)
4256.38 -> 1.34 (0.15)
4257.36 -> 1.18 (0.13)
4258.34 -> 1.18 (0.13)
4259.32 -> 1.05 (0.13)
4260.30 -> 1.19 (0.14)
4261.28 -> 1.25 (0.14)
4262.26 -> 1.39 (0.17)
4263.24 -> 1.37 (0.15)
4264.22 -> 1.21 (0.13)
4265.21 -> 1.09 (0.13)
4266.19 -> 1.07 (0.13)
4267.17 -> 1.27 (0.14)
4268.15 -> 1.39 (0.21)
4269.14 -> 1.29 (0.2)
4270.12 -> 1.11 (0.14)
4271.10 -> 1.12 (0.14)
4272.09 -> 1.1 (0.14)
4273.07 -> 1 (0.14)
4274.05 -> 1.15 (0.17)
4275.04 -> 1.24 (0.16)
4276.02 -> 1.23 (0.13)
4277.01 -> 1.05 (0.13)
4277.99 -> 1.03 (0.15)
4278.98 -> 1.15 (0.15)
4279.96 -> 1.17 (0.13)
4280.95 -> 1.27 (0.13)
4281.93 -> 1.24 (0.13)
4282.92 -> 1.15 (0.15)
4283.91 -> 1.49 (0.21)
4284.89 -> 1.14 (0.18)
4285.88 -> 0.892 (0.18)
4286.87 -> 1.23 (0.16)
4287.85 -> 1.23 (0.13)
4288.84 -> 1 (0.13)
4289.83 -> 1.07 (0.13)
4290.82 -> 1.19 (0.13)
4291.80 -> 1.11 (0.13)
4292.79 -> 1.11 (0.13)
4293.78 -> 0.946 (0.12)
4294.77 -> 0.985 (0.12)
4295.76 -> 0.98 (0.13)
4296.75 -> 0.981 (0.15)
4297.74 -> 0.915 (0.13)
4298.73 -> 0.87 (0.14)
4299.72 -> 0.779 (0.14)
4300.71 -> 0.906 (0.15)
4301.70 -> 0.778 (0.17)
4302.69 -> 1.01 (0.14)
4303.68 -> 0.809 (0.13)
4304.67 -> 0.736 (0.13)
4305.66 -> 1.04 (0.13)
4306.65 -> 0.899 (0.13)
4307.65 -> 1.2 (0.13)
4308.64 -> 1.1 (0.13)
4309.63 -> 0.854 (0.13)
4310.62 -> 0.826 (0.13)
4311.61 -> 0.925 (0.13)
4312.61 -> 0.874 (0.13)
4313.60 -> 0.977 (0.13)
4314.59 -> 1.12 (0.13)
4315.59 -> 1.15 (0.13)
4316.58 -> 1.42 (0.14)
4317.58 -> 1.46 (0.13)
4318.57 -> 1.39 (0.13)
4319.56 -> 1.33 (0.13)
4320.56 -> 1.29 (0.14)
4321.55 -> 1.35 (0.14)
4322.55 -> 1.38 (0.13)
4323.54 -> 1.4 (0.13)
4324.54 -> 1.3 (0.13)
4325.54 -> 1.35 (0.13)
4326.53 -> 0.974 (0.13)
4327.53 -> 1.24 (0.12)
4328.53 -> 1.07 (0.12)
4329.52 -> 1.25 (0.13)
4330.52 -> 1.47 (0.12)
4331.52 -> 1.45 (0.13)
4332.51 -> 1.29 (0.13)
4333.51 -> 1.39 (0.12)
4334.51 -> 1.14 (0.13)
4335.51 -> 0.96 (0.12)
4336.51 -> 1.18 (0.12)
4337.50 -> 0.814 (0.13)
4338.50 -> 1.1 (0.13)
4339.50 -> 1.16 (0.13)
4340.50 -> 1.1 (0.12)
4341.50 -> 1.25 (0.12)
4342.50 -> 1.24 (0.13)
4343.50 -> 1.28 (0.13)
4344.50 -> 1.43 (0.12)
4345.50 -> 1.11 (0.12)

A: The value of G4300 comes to 5.9 Ang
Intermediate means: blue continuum 1.17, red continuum 1.29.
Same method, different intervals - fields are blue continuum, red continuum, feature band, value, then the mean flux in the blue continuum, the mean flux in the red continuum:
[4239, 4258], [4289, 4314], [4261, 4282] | -1.0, 1.27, 0.955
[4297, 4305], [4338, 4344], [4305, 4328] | -4.1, 0.857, 1.19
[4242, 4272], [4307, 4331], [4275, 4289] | 0.6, 1.25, 1.19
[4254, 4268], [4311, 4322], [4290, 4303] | 2.6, 1.23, 1.2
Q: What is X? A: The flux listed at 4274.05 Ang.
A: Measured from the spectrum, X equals 1.15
